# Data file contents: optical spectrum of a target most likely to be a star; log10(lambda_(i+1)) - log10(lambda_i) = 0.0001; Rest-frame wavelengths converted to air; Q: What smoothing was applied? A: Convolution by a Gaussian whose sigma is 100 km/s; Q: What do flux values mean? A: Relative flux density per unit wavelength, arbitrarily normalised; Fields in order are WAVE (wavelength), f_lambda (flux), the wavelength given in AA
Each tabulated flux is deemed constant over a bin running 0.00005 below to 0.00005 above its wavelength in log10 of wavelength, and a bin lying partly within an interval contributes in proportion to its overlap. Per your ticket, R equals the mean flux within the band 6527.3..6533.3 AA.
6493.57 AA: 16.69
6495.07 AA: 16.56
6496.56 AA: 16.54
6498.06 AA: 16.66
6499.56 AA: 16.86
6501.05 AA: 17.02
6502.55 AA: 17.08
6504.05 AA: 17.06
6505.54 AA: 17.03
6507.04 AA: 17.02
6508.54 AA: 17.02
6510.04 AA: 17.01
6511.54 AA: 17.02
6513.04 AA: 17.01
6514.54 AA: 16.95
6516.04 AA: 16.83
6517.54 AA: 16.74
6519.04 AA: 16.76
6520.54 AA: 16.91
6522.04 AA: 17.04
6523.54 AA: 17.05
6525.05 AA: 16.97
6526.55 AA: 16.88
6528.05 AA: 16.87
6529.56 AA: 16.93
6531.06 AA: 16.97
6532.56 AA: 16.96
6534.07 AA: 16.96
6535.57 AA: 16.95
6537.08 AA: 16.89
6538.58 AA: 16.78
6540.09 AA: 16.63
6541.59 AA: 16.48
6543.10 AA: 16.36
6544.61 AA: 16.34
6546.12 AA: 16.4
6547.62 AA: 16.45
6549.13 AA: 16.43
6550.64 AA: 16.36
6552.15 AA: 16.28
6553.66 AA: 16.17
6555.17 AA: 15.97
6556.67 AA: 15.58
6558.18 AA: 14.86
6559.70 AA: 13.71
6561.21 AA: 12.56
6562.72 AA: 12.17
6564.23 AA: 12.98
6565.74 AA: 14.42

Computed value 16.9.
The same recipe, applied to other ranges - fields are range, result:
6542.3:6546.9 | 16.4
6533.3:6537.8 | 16.9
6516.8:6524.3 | 16.9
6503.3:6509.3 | 17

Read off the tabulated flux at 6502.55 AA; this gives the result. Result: 17.08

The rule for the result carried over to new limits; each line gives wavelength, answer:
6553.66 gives 16.17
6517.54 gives 16.74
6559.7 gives 13.71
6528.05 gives 16.87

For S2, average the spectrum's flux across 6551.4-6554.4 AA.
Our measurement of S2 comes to 16.2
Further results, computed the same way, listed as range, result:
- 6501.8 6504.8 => 17.1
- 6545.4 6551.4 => 16.4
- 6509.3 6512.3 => 17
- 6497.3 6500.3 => 16.7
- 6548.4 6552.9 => 16.3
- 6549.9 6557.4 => 16.1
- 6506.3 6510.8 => 17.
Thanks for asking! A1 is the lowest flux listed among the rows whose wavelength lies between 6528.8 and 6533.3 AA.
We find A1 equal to 16.93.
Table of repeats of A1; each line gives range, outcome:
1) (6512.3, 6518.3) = 16.74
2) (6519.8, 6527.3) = 16.88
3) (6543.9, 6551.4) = 16.34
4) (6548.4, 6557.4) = 15.58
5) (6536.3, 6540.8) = 16.63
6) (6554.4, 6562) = 12.56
